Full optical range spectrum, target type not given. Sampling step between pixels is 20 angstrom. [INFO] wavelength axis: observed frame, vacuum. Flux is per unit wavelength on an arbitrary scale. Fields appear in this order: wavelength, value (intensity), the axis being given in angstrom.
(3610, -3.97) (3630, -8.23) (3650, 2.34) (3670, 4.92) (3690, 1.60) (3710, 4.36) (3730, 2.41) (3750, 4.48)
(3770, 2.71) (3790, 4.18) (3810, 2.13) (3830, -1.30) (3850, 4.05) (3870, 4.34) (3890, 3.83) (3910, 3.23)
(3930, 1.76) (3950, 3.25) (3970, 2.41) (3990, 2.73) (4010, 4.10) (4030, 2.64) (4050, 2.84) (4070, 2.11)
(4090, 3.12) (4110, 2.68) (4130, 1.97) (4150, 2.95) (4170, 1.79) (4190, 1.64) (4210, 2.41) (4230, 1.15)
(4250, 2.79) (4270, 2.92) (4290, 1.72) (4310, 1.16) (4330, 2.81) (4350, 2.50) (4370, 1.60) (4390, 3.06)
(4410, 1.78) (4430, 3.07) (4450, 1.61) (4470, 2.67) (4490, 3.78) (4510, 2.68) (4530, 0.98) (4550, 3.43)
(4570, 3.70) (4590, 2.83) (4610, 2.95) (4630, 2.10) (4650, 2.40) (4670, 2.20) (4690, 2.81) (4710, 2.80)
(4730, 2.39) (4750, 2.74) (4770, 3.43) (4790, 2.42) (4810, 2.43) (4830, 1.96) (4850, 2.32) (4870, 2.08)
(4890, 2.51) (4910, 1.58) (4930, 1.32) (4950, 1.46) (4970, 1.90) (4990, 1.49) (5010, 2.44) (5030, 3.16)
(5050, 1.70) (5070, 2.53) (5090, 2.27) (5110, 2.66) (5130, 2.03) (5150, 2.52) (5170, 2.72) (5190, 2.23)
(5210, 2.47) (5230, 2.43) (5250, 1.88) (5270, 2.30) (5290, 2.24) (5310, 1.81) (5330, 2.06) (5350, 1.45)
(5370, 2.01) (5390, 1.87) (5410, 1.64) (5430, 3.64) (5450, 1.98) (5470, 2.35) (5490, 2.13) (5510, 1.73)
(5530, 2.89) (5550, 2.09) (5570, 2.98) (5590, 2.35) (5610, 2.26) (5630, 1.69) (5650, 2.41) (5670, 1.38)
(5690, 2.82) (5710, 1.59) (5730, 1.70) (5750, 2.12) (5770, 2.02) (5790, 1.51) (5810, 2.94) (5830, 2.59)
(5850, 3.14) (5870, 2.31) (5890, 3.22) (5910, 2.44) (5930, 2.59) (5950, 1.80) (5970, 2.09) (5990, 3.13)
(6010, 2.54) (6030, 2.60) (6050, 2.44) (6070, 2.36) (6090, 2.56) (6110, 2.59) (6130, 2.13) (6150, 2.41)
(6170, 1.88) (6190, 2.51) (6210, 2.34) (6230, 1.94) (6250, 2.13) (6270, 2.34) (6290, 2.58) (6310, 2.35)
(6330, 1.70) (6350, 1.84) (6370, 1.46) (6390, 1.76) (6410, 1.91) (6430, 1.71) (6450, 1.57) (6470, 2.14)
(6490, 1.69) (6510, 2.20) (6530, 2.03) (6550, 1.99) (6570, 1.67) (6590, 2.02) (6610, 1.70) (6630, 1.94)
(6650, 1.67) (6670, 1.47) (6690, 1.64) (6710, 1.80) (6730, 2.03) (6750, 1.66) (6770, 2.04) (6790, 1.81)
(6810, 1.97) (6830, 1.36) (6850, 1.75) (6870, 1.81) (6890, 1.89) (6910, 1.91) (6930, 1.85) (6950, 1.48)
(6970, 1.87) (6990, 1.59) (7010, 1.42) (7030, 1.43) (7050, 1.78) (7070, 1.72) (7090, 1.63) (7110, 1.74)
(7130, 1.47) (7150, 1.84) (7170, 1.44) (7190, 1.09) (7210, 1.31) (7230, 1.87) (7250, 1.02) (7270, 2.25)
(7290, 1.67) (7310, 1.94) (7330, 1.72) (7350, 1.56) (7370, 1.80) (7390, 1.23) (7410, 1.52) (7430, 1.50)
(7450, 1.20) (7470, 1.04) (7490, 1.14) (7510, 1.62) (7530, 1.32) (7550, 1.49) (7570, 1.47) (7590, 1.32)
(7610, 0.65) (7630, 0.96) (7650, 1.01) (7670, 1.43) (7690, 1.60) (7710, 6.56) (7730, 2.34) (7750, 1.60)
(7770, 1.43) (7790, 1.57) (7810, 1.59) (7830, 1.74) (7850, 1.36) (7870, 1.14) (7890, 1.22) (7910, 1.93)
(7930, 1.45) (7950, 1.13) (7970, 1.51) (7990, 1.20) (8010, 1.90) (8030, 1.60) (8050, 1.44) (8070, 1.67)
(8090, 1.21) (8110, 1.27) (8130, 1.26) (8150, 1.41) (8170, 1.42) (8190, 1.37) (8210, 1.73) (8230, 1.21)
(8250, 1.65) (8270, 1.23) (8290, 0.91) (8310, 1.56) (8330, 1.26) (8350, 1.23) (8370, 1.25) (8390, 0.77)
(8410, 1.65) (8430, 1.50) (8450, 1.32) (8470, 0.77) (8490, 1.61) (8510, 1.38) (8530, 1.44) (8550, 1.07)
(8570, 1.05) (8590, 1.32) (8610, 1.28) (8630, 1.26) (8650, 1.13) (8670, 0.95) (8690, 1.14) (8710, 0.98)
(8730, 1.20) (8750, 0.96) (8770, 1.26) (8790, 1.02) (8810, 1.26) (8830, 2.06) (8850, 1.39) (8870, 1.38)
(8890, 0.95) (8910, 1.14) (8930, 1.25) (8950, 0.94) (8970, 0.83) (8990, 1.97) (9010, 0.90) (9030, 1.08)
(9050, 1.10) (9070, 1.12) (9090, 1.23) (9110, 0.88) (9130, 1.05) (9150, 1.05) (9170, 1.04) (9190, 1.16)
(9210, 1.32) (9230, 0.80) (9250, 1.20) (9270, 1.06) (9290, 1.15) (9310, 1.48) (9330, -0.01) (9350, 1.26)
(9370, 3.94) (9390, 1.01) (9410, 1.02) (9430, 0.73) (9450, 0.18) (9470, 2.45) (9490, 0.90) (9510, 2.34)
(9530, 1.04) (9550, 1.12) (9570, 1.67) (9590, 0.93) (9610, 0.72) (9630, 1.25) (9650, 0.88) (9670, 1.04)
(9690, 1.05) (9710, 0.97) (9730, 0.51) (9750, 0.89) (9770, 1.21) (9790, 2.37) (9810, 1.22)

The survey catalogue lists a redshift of 1.069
